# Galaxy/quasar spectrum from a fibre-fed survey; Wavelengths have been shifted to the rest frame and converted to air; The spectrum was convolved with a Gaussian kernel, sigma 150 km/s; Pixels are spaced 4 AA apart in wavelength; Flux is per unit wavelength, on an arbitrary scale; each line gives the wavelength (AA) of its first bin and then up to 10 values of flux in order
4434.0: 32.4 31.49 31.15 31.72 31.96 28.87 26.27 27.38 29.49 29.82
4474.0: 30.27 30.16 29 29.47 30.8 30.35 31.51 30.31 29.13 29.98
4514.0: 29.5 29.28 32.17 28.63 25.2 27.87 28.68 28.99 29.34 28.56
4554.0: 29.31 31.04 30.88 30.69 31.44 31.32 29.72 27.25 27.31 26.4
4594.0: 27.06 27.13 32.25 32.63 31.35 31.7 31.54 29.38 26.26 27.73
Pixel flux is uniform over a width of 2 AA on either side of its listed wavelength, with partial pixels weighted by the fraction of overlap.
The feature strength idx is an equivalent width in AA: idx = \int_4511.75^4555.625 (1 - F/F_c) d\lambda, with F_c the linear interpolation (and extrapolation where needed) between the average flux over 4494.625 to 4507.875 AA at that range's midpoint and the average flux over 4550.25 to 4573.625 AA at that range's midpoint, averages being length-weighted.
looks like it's 2.28 AA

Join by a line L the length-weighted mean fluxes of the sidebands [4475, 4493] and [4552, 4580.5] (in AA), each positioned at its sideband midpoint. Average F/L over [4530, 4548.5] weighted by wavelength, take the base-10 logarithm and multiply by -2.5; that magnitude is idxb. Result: 0.07 mag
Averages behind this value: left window 29.9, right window 30.6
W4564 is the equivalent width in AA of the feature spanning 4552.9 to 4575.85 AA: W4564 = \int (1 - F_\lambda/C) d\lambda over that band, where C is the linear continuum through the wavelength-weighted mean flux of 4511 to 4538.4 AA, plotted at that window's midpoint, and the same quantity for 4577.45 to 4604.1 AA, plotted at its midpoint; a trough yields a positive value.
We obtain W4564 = -2.0 AA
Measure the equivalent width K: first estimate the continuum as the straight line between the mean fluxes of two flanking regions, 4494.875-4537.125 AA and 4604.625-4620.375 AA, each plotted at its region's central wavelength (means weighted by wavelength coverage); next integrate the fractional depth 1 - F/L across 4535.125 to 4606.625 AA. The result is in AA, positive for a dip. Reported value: 3.1 AA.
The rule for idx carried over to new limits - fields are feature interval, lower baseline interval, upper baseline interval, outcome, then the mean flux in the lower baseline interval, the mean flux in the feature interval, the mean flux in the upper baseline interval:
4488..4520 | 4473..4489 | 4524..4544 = -1.3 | 29.8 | 30.1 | 27.9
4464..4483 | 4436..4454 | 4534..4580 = 0.7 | 31.3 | 29.8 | 29.9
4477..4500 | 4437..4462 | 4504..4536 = -0.6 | 30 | 30.2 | 29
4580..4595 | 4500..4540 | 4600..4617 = 2.0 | 29.1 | 27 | 32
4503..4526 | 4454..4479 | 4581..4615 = -0.7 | 28.8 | 29.9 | 29.2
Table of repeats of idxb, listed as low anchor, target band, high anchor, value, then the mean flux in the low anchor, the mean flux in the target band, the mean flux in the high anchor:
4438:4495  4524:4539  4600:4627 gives 0.10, 29.8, 27.5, 30.9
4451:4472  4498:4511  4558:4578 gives -0.02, 28.5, 30.1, 30.9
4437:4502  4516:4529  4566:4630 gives 0.00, 30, 29.7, 29.5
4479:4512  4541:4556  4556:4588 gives 0.03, 30.1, 29.1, 30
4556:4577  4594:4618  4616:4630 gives -0.04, 31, 30.7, 28.9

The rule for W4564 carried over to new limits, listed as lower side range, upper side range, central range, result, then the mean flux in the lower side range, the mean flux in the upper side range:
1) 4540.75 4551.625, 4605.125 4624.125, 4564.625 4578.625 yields -0.5 AA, 29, 31.2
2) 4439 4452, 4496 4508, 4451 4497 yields 2.3 AA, 31.6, 30.3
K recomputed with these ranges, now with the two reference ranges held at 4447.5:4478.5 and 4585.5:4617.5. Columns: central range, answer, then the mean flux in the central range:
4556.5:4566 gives -0.4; 30.9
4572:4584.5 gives 0.1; 29.3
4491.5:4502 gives -0.5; 30.8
